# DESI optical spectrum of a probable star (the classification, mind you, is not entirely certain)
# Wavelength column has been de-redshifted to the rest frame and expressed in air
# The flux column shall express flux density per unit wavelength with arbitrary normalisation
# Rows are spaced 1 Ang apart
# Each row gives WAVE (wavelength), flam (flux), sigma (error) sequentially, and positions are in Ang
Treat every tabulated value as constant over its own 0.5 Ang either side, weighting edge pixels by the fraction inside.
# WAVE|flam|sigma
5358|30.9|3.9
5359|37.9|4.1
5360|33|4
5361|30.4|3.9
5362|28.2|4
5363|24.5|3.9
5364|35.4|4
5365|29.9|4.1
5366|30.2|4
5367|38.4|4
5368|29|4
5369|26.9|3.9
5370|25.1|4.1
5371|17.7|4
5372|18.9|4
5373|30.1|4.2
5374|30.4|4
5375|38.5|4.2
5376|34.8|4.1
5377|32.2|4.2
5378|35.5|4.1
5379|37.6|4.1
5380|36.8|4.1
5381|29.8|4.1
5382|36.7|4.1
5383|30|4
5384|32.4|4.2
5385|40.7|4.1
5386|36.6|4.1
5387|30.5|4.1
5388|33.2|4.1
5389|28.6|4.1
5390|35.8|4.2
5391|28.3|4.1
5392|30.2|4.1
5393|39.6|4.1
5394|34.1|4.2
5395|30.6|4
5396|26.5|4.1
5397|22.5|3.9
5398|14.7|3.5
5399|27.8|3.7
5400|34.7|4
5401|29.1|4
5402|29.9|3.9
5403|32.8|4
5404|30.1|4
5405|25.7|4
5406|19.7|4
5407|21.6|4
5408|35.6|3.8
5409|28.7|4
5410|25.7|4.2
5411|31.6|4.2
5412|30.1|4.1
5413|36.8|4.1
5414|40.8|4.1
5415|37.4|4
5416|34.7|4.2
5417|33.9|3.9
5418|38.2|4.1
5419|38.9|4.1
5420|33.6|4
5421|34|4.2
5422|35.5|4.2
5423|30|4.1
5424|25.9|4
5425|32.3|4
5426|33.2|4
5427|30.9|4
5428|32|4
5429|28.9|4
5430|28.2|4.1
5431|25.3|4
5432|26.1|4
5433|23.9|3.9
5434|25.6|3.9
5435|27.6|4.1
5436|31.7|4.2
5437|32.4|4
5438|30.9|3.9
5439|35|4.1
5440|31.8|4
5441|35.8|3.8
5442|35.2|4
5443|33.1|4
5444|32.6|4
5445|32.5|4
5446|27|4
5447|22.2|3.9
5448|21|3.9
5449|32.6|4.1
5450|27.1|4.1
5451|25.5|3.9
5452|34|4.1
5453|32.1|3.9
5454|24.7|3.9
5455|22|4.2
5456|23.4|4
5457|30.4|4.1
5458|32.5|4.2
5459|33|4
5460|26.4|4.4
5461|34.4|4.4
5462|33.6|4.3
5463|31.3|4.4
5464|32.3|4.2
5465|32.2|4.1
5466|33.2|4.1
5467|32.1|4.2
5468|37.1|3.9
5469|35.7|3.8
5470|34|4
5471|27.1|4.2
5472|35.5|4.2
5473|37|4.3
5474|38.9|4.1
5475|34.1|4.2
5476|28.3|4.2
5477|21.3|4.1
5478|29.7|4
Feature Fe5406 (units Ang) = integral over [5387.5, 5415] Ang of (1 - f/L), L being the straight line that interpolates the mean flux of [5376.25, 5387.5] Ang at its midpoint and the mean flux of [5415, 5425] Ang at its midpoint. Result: 3.4 Ang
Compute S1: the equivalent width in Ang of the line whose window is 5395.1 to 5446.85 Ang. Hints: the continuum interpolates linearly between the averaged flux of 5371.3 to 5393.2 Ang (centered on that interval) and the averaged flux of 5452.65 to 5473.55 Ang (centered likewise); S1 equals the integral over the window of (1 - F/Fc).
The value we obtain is 2.7 Ang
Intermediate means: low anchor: 32.8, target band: 30.5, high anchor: 31.4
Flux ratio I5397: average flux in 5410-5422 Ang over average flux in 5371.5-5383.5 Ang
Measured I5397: 1.07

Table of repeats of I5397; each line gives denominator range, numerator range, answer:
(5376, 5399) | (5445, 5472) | 0.94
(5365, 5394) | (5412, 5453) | 0.98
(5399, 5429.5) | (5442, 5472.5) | 0.96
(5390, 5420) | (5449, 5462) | 0.94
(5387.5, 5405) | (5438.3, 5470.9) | 1.03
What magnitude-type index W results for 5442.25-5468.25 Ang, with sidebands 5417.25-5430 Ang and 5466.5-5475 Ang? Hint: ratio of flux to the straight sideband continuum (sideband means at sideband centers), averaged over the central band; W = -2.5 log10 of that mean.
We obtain 0.14 mag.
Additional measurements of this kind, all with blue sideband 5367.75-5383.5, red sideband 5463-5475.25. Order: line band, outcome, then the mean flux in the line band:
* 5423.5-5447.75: 0.100 mag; 29.9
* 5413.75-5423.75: -0.101 mag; 35.3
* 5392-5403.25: 0.078 mag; 29.3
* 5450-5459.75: 0.175 mag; 28.5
